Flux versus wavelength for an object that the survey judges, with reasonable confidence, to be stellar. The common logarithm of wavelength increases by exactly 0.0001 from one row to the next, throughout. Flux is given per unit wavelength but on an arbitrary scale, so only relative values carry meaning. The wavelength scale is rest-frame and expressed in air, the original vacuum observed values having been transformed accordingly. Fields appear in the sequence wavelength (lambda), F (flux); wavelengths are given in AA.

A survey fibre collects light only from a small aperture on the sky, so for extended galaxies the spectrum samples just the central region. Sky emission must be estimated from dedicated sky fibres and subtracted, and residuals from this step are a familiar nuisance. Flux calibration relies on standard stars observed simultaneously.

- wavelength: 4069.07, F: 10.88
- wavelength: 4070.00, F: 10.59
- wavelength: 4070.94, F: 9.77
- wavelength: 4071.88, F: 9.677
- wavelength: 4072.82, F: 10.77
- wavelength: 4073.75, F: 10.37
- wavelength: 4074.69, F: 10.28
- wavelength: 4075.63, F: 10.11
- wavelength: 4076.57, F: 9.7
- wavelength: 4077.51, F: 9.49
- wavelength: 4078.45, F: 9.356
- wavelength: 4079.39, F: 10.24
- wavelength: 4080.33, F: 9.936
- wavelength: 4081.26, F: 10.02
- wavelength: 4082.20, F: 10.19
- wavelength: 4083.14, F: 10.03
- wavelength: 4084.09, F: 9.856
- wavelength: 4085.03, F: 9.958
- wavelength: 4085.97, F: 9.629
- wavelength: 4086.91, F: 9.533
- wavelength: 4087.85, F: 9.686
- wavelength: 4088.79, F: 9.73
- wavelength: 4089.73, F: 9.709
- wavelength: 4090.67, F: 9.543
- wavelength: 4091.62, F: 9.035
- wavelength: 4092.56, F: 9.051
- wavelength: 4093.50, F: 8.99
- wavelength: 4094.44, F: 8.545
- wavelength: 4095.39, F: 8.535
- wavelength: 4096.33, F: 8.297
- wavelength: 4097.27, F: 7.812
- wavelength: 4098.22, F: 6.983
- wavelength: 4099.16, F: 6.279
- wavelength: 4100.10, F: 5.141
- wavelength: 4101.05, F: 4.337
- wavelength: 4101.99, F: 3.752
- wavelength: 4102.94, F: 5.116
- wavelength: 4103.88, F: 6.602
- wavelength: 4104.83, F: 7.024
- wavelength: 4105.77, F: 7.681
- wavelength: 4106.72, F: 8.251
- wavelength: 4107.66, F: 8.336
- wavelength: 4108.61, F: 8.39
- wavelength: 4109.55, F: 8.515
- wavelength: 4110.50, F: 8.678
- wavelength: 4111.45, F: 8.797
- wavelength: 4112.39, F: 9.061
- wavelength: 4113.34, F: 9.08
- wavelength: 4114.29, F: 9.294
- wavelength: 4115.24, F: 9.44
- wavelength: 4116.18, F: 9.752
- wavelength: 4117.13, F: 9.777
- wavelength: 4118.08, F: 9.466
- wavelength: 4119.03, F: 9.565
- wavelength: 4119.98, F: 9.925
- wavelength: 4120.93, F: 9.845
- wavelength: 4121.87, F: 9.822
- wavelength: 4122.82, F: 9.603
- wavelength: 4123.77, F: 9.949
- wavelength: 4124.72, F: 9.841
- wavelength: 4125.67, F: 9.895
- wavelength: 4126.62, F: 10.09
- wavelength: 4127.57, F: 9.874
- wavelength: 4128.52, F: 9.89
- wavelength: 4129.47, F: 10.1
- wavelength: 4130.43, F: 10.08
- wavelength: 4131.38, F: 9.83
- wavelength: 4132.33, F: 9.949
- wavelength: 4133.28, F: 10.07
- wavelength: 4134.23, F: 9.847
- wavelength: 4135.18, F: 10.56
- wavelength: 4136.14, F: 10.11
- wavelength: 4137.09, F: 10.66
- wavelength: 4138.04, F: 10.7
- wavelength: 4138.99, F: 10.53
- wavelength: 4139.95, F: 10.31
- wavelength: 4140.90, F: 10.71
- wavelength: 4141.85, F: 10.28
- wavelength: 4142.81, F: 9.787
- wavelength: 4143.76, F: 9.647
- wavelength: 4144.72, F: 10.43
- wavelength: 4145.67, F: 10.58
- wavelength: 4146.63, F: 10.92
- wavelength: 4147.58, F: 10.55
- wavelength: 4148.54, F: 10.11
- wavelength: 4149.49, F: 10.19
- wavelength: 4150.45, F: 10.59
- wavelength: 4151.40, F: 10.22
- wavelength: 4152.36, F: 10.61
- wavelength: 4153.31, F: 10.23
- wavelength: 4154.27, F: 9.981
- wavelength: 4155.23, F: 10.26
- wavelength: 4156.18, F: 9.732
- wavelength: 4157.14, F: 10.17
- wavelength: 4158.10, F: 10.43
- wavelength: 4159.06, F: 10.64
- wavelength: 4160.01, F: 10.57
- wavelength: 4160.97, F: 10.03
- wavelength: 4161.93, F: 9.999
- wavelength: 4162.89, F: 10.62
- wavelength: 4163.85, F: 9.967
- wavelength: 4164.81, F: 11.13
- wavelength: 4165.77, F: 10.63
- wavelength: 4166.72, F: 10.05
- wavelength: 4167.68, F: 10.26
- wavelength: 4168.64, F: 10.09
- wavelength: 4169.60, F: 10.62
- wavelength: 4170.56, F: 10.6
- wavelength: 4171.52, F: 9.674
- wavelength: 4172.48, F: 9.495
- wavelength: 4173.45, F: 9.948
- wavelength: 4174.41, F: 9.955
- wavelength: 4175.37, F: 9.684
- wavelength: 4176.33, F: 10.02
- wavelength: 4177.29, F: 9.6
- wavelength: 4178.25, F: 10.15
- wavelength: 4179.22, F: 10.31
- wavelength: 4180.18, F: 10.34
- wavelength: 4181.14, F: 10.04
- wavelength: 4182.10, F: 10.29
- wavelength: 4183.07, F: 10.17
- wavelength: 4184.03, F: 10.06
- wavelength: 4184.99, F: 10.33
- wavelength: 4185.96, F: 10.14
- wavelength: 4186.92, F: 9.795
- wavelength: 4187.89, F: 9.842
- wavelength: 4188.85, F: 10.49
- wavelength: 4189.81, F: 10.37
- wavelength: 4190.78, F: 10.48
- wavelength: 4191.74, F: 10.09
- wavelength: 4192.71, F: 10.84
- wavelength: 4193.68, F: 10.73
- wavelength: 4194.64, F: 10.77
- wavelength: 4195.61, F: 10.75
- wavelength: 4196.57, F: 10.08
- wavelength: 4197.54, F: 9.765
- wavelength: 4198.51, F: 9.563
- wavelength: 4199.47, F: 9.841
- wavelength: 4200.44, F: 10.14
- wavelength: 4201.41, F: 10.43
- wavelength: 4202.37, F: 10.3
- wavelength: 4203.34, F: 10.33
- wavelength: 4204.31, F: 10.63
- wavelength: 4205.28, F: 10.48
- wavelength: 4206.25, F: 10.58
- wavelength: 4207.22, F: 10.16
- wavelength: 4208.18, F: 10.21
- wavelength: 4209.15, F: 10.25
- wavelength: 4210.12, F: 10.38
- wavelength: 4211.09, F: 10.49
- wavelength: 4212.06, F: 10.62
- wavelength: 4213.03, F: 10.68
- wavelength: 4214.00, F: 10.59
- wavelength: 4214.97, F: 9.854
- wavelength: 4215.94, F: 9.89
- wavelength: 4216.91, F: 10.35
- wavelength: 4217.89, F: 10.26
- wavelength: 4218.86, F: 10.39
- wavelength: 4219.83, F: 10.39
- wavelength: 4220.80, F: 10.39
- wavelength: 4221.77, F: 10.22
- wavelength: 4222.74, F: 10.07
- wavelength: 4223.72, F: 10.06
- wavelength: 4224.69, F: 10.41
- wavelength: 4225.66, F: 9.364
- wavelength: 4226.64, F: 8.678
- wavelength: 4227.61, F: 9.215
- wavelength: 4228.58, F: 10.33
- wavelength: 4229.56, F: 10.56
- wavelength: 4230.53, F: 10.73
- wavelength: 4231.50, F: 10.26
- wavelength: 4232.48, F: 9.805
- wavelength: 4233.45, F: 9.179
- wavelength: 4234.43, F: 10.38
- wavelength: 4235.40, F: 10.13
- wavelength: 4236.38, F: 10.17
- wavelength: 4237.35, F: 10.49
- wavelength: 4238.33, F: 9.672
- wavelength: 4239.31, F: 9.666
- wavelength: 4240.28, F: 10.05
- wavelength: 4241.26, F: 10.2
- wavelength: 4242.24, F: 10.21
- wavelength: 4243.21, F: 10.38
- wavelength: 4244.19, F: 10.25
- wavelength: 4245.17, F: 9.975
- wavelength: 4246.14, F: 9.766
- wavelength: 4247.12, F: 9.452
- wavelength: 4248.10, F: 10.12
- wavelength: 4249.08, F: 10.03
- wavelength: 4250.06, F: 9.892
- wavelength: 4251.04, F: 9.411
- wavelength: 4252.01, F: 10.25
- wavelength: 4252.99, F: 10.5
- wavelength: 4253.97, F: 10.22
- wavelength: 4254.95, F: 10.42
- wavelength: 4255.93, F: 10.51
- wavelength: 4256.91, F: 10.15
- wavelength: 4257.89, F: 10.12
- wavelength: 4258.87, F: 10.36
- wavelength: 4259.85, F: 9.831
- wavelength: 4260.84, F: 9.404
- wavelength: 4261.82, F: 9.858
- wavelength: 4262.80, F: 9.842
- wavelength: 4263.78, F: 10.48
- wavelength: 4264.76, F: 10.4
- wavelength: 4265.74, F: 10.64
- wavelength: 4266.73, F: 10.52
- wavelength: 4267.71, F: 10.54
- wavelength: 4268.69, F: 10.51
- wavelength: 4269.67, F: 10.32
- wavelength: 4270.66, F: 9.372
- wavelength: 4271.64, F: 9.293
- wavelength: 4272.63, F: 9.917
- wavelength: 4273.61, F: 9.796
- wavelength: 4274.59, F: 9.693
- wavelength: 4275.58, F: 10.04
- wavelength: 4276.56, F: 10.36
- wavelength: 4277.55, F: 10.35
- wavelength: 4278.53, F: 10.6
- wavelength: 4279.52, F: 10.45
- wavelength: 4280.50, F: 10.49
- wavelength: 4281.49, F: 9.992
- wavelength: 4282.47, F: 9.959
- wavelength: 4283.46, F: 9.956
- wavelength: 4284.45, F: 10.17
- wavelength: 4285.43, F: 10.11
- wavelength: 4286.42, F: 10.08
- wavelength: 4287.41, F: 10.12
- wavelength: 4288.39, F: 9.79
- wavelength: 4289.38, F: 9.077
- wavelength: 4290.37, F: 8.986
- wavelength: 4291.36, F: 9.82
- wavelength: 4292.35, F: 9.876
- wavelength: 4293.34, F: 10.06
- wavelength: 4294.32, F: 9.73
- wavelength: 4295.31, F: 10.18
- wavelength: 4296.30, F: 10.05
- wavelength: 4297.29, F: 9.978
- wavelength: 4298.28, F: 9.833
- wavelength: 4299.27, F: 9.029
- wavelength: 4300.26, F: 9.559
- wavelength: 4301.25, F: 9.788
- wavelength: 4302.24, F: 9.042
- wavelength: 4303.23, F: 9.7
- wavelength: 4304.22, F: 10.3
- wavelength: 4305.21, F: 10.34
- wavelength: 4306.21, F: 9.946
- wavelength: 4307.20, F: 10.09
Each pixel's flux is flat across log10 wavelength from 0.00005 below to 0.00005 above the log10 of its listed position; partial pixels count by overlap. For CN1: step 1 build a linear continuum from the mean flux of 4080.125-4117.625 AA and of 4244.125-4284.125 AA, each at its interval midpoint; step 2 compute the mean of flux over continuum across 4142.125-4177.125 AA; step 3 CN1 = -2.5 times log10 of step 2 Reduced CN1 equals -0.132 mag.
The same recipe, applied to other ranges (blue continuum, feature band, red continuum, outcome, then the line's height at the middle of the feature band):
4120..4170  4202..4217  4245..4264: -0.03 mag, 10.1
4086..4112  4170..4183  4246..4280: -0.12 mag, 8.94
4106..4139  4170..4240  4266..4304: -0.04 mag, 9.78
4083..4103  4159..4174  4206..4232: -0.10 mag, 9.36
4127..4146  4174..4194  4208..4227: 0.00 mag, 10.2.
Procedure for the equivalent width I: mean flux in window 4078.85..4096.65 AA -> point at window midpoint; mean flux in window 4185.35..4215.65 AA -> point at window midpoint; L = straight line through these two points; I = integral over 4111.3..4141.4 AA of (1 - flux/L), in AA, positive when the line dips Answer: -0.4 AA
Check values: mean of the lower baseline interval 9.51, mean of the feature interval 9.9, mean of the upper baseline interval 10.3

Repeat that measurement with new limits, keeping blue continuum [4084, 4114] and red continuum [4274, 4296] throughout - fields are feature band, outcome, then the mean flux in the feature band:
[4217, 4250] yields -2.0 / 10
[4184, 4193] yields -1.2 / 10.2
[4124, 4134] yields -1.8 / 9.96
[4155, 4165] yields -1.8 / 10.3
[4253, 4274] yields -0.8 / 10.1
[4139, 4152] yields -2.7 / 10.3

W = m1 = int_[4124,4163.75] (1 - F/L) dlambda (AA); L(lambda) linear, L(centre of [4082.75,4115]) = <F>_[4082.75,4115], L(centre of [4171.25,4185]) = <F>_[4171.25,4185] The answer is -4.35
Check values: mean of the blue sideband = 8.21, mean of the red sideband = 10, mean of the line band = 10.2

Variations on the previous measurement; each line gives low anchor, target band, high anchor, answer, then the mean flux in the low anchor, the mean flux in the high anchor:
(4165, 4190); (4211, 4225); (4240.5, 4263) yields -0.3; 10.1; 10.1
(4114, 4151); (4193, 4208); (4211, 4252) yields -0.4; 10.1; 10.1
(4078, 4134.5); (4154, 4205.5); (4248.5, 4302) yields -4.5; 8.93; 10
